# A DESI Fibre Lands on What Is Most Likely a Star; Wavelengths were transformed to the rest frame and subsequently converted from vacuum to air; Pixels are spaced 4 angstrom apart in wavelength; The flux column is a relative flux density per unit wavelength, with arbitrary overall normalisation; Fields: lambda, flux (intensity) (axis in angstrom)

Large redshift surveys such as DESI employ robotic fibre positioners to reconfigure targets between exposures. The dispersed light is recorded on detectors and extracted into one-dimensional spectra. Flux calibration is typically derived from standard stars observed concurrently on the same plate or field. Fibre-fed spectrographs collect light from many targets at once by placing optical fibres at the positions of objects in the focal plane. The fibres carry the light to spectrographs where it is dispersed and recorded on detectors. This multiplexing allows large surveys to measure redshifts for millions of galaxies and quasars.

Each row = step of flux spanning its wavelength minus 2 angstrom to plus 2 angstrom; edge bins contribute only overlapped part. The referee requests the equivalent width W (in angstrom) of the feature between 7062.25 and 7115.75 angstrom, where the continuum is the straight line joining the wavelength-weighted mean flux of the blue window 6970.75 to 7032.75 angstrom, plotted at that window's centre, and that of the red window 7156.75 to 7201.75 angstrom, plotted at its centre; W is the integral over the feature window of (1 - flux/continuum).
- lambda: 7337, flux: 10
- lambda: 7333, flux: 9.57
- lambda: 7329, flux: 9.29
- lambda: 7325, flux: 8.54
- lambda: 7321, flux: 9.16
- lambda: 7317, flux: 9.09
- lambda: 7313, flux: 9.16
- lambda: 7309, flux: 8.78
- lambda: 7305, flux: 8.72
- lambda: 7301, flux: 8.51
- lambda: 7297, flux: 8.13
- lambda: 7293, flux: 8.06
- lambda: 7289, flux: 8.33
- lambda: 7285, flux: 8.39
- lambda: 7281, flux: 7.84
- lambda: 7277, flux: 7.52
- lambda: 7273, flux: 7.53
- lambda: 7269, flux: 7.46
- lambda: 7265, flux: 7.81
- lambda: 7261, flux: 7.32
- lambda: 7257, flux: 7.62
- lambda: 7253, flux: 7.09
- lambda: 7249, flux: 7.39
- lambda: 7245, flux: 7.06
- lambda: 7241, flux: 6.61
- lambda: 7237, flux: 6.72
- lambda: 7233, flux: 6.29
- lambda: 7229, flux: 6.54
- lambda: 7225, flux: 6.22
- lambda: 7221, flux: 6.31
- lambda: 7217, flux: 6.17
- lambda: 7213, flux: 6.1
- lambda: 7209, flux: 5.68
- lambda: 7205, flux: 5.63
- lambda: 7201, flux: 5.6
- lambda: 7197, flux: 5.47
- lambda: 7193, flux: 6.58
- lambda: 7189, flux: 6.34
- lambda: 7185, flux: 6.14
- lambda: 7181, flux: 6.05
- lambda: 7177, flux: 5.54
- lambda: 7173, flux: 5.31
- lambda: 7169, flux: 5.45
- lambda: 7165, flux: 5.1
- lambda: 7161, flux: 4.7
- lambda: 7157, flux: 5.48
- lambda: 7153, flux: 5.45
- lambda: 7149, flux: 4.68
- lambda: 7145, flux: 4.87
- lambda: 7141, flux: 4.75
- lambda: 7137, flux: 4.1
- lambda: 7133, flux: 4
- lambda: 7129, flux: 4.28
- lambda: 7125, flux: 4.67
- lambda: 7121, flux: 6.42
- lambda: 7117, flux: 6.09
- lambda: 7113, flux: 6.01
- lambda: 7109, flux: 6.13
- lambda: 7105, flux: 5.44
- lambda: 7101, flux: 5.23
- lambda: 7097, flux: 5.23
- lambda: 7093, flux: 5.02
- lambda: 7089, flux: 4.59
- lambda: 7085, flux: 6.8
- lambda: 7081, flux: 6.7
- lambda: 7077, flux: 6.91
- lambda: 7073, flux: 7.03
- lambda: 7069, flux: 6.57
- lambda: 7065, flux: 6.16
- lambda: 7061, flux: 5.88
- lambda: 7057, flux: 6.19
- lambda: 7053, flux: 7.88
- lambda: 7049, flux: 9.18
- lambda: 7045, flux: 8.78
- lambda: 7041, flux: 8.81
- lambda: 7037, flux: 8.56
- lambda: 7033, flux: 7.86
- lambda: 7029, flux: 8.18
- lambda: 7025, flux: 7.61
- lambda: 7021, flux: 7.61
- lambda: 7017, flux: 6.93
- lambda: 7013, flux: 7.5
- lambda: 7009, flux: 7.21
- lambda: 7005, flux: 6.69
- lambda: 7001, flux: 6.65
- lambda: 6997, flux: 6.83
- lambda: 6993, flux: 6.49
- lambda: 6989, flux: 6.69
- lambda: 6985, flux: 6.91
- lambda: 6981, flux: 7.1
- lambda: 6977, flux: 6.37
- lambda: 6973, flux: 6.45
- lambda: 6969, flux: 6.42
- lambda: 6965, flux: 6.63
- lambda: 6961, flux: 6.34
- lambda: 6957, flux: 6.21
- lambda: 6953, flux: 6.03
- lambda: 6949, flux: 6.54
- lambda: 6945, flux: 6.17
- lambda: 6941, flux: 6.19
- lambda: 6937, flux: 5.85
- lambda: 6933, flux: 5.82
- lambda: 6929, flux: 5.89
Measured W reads 3.2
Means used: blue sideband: 7.04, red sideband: 5.65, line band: 5.99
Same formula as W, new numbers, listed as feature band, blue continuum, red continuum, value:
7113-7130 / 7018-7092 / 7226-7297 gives 4.2 angstrom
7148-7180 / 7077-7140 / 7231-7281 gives 4.4 angstrom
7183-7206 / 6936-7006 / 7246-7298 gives 4.4 angstrom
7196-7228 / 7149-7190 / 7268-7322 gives 2.6 angstrom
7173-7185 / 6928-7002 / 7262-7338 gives 3.0 angstrom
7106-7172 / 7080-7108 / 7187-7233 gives 6.9 angstrom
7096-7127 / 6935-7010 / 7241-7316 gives 6.4 angstrom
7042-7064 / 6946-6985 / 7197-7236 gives -4.3 angstrom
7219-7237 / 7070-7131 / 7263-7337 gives 2.7 angstrom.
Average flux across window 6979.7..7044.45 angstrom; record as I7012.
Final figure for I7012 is 7.39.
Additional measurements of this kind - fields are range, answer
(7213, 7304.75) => 7.31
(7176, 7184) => 5.87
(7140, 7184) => 5.25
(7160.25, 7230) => 5.84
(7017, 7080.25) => 7.51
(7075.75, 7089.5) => 6.4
